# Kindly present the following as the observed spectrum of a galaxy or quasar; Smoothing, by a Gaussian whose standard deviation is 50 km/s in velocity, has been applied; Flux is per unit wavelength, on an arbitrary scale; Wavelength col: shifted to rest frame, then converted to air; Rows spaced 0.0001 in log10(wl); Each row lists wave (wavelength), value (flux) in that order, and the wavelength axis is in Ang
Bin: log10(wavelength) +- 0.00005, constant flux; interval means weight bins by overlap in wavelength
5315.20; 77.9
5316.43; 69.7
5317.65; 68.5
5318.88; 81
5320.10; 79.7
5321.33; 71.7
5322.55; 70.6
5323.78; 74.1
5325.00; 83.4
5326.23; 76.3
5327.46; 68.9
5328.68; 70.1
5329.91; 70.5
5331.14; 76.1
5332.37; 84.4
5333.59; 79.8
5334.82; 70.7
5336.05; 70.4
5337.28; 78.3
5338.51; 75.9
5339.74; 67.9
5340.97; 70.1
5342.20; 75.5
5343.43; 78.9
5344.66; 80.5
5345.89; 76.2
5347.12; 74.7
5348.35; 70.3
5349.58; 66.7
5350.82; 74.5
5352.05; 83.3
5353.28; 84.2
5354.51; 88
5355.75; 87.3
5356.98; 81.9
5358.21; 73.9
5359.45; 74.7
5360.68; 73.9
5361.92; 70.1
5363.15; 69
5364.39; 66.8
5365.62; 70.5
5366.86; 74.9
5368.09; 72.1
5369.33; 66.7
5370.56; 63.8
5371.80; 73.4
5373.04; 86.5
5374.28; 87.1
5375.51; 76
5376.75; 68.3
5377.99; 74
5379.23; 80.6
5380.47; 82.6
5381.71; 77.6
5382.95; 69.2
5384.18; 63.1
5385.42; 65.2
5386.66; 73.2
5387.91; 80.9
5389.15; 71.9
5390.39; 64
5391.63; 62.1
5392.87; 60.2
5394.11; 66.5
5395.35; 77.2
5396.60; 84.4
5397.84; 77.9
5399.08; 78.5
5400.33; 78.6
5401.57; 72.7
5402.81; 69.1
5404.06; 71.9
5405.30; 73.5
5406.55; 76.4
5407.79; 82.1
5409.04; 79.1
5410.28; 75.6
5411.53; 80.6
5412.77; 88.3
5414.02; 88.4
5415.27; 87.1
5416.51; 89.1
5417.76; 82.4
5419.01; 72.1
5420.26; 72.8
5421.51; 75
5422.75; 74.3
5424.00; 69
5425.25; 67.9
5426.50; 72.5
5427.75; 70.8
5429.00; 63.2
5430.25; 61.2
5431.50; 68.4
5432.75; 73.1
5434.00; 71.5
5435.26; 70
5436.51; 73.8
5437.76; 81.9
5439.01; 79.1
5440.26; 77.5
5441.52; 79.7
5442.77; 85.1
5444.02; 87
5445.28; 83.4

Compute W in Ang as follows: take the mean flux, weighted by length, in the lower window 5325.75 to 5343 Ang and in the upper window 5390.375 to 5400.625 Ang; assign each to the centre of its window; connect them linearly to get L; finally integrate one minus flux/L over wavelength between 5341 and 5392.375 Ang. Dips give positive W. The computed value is -0.9 Ang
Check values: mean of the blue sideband 73.9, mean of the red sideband 72.4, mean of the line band 74.4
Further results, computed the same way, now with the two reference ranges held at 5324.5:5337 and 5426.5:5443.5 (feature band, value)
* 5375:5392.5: 0.6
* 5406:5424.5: -1.4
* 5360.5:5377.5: 0.4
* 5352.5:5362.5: -0.6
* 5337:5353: 0.0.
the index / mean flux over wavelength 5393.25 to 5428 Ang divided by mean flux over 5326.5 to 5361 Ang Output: 1.01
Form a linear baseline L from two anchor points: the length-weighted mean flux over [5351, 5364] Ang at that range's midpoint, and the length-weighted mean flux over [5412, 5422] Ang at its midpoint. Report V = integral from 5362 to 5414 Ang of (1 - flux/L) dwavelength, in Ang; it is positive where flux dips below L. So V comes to 4.0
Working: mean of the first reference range 78.3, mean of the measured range 74.1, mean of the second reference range 81.9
